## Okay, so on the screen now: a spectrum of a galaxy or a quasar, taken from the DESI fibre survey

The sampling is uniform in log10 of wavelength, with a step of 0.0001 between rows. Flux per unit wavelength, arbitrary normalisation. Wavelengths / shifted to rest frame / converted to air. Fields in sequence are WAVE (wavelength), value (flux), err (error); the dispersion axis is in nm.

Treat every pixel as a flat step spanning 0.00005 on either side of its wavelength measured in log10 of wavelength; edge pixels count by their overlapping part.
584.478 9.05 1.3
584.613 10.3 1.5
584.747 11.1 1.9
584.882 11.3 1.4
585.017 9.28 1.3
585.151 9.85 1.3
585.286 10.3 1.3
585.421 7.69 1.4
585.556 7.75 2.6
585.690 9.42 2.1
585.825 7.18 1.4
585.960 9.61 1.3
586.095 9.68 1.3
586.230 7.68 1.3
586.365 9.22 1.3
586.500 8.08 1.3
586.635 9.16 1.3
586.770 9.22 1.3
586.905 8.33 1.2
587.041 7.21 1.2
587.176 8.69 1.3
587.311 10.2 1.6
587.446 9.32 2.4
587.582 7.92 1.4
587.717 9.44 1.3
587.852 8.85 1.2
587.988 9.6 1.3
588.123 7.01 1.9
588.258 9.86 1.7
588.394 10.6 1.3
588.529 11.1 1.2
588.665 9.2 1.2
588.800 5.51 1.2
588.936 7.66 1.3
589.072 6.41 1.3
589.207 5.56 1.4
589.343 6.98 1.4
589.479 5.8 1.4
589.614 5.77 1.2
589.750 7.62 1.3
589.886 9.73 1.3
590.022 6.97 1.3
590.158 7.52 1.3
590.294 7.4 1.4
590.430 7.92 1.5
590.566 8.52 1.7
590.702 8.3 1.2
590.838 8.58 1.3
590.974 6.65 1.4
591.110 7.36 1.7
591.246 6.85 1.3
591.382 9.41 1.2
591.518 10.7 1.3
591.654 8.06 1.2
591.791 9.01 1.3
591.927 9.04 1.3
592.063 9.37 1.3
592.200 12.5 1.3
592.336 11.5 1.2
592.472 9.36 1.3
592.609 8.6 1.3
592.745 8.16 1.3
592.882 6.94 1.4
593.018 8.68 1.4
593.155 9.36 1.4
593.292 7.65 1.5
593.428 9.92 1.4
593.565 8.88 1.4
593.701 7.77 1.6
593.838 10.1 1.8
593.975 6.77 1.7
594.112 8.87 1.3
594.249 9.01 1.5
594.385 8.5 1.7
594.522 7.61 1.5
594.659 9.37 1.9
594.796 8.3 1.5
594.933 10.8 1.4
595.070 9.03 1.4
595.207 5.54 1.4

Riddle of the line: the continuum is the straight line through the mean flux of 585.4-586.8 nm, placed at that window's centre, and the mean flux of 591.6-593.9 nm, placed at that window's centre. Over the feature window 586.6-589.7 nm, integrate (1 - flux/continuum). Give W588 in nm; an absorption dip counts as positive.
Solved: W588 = 0.19 nm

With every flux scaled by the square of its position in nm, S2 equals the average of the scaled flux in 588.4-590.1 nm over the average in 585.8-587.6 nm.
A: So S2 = 0.86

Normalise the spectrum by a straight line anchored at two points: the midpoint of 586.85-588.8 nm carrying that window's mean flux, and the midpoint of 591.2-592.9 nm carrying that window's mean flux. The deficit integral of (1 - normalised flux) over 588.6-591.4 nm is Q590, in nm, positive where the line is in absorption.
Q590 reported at 0.54 nm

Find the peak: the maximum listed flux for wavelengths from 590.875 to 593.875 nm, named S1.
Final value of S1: 12.5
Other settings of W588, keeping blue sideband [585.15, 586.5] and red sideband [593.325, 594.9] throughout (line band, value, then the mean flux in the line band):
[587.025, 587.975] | -0.02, 8.94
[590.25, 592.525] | -0.04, 8.87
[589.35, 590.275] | 0.16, 7.22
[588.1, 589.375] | 0.10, 8.05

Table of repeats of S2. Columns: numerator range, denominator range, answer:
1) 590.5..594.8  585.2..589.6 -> 1.06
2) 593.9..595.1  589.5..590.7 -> 1.15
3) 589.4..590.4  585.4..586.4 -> 0.86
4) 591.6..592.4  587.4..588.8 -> 1.11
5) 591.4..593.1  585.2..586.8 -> 1.09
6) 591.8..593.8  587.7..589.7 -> 1.17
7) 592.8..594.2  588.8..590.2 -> 1.24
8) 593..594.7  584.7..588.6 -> 0.97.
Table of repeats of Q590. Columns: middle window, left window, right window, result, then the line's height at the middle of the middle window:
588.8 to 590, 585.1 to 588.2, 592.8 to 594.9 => 0.25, 8.68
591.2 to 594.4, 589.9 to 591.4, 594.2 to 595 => -0.22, 8.41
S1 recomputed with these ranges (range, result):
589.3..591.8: 10.7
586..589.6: 11.1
